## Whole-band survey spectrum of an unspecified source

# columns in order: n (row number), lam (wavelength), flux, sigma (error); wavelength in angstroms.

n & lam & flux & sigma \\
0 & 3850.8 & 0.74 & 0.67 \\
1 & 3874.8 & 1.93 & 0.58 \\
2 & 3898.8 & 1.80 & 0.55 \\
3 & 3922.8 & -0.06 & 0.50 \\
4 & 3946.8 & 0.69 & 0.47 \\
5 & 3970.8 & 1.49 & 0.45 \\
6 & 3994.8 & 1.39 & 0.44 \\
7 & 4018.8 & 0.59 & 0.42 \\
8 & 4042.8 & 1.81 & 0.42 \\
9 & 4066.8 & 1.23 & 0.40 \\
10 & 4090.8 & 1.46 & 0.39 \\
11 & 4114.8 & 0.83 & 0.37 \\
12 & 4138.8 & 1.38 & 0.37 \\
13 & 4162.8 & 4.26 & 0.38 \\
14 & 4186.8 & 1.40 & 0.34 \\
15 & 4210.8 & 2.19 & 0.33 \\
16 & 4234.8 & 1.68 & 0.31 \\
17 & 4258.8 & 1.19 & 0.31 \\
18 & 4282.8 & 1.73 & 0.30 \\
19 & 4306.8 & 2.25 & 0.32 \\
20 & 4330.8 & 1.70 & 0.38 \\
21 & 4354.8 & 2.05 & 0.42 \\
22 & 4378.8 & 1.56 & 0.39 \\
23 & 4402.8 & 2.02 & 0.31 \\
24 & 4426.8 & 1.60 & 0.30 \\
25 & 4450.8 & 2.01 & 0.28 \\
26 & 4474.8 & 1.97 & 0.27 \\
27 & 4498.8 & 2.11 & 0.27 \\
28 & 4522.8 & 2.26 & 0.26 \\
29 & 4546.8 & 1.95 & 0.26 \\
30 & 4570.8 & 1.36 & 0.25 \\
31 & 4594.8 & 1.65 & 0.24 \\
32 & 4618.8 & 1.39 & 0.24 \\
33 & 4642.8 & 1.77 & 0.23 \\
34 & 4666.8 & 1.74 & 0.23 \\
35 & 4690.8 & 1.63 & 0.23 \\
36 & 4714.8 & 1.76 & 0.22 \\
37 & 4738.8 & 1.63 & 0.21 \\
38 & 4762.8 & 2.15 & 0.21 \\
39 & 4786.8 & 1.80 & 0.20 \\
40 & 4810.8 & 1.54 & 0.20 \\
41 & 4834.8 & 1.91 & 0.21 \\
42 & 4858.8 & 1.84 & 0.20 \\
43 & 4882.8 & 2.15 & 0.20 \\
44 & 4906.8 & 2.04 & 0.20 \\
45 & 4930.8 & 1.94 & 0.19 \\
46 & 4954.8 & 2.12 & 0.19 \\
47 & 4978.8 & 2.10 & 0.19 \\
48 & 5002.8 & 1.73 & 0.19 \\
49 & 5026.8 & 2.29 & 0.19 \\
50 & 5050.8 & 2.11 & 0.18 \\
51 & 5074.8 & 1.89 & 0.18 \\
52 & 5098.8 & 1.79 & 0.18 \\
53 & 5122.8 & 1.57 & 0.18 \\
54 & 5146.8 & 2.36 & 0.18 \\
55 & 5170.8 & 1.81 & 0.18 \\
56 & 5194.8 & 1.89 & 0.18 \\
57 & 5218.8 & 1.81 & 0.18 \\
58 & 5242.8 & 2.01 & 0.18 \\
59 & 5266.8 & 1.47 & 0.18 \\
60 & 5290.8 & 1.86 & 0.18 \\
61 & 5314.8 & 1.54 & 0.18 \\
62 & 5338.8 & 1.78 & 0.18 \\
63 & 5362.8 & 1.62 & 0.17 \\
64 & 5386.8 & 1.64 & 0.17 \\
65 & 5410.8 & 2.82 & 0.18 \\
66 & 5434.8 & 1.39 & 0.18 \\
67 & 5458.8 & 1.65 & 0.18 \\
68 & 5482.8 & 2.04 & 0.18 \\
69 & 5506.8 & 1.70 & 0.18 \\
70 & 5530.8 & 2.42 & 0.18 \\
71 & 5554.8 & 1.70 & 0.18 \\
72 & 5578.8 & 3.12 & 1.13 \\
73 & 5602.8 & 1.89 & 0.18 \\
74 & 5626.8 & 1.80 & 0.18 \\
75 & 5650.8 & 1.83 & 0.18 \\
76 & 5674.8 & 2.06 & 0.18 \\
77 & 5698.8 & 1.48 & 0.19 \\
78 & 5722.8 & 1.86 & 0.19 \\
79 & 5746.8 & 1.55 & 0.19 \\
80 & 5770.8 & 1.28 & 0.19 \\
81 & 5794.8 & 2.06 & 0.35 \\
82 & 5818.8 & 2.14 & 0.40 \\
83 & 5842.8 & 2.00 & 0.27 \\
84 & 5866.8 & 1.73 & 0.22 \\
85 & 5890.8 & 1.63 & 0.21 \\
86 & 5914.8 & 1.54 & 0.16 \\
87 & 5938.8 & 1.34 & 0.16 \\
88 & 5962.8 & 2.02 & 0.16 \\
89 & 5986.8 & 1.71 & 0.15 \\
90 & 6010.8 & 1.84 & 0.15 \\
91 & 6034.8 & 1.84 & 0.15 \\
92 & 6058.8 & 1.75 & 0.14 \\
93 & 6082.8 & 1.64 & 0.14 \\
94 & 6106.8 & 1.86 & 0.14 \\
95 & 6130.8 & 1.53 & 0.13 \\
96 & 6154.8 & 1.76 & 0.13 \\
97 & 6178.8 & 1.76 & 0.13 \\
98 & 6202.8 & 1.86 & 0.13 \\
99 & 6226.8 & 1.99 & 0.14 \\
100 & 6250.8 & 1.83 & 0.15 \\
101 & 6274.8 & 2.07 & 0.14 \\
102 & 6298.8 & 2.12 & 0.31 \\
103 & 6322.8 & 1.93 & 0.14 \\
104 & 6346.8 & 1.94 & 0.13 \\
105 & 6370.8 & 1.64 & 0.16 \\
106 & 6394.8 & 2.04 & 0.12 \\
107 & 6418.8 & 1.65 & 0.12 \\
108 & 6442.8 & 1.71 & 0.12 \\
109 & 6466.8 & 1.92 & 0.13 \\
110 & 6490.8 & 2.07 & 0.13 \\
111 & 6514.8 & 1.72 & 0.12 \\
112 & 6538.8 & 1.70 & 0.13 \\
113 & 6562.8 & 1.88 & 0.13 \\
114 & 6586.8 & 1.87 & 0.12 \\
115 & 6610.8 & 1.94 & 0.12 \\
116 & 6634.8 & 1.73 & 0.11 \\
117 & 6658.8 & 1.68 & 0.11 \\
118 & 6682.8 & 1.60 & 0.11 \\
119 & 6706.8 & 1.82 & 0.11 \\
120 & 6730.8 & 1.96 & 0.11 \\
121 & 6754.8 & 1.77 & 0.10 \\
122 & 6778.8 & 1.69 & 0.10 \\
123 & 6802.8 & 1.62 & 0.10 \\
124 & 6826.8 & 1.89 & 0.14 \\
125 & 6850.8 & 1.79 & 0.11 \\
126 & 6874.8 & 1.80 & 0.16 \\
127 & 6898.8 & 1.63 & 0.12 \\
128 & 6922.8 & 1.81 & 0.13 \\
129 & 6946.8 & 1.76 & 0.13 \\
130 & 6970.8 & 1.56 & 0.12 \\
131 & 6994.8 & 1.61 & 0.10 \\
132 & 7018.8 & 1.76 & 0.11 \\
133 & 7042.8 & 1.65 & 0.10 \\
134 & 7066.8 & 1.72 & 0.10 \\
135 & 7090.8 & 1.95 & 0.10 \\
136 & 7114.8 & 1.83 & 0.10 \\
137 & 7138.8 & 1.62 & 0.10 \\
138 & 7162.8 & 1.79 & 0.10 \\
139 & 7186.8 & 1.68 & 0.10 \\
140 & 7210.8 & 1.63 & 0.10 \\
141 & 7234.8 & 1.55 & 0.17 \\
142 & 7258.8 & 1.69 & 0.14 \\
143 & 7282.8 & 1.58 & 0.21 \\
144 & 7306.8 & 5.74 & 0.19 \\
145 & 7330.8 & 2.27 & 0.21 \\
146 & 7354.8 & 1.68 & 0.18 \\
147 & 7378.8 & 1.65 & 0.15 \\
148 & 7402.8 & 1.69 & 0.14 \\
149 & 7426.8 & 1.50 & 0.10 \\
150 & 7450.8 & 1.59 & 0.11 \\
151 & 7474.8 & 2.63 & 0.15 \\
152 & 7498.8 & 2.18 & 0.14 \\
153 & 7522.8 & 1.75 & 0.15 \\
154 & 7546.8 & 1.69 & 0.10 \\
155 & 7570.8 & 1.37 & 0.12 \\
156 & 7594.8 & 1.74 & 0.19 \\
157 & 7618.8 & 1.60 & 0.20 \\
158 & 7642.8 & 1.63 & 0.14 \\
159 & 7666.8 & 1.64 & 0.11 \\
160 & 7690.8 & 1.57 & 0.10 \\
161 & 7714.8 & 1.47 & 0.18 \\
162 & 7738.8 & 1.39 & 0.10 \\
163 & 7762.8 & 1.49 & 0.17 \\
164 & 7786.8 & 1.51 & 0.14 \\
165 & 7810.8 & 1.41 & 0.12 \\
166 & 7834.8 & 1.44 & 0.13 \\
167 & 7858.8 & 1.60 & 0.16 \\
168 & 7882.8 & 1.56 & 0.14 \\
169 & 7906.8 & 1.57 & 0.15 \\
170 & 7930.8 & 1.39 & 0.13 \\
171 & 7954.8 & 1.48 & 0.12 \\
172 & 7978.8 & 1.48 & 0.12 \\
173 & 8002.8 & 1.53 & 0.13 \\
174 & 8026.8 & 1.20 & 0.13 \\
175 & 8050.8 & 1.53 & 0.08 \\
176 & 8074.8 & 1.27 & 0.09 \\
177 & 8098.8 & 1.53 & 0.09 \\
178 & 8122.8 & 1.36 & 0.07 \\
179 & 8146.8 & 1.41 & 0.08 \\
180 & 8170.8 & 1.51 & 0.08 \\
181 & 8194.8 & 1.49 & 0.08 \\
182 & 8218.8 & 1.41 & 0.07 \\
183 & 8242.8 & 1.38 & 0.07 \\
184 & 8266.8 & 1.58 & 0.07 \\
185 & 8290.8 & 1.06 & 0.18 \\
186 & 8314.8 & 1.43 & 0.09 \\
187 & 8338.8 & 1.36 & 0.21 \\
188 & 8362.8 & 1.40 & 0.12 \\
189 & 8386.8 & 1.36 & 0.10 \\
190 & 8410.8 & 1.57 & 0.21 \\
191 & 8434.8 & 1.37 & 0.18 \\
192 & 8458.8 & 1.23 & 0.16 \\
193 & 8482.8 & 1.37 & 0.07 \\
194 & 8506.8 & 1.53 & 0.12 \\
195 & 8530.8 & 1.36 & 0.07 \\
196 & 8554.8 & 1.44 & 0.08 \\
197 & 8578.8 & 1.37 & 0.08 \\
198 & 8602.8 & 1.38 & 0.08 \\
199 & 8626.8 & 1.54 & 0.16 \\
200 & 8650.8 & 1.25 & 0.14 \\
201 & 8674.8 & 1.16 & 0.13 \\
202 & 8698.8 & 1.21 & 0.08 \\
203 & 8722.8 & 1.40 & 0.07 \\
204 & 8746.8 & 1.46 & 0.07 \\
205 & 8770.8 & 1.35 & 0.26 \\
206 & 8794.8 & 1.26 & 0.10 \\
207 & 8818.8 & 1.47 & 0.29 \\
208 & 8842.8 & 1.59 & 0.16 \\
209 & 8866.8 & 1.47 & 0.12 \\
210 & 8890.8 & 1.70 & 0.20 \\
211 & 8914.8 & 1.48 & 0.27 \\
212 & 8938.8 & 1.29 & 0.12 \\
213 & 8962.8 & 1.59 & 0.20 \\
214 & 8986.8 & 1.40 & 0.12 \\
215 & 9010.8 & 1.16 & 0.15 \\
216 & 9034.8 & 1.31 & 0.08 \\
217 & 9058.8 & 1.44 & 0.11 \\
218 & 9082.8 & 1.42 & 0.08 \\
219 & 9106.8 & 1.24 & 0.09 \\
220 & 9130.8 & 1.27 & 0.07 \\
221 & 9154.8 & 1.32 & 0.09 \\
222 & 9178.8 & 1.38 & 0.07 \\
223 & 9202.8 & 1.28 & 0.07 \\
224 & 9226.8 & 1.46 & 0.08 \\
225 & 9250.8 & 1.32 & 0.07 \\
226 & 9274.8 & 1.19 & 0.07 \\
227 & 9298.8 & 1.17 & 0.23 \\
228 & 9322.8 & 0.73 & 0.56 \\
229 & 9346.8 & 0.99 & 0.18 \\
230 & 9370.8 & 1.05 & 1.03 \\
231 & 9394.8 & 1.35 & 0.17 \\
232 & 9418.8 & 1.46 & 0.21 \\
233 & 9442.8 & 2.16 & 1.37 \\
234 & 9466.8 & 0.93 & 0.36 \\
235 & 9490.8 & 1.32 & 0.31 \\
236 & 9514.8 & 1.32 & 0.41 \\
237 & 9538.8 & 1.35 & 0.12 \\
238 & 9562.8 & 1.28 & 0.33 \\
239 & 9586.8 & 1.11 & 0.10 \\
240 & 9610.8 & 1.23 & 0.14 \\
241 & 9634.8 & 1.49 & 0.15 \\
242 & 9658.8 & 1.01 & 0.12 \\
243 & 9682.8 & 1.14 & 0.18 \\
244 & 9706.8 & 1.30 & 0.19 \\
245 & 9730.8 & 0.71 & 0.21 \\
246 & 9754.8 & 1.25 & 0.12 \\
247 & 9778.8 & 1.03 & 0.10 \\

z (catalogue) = 0.114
